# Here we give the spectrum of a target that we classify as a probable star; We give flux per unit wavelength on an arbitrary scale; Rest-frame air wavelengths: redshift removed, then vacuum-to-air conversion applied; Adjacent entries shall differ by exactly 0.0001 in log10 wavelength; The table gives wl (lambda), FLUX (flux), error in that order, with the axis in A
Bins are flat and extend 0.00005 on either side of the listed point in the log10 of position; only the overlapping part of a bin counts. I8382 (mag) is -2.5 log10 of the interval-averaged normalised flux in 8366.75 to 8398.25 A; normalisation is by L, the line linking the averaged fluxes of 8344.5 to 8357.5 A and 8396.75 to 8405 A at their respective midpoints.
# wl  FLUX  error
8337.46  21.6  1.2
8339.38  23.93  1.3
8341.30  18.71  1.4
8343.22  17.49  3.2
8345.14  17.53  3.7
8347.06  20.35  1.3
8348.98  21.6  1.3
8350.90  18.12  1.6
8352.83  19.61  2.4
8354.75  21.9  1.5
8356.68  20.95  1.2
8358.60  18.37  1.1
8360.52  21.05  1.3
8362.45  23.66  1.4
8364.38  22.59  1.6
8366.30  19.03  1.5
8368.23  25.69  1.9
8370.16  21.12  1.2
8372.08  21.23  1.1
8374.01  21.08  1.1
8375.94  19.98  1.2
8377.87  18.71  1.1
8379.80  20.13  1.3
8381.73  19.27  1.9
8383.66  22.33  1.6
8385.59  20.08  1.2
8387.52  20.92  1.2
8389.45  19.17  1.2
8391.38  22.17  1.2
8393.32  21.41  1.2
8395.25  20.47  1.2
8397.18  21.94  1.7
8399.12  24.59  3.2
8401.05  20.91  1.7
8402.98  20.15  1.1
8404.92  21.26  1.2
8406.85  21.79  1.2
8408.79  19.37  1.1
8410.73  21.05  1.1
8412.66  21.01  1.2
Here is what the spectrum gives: 0.01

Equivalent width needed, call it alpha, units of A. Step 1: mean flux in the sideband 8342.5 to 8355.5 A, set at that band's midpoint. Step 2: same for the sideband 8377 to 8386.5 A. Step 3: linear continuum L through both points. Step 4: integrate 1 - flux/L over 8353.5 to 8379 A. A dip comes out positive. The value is -1.7 A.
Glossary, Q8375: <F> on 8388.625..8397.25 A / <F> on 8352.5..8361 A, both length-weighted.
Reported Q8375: 1.03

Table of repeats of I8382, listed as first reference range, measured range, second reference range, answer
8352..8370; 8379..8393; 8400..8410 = 0.02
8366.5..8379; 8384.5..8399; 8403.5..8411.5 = -0.01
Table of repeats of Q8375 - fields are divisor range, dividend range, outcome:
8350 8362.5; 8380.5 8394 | 1.02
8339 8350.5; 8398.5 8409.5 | 1.08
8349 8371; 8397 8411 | 1.01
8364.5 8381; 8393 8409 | 1.02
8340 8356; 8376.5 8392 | 1.04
